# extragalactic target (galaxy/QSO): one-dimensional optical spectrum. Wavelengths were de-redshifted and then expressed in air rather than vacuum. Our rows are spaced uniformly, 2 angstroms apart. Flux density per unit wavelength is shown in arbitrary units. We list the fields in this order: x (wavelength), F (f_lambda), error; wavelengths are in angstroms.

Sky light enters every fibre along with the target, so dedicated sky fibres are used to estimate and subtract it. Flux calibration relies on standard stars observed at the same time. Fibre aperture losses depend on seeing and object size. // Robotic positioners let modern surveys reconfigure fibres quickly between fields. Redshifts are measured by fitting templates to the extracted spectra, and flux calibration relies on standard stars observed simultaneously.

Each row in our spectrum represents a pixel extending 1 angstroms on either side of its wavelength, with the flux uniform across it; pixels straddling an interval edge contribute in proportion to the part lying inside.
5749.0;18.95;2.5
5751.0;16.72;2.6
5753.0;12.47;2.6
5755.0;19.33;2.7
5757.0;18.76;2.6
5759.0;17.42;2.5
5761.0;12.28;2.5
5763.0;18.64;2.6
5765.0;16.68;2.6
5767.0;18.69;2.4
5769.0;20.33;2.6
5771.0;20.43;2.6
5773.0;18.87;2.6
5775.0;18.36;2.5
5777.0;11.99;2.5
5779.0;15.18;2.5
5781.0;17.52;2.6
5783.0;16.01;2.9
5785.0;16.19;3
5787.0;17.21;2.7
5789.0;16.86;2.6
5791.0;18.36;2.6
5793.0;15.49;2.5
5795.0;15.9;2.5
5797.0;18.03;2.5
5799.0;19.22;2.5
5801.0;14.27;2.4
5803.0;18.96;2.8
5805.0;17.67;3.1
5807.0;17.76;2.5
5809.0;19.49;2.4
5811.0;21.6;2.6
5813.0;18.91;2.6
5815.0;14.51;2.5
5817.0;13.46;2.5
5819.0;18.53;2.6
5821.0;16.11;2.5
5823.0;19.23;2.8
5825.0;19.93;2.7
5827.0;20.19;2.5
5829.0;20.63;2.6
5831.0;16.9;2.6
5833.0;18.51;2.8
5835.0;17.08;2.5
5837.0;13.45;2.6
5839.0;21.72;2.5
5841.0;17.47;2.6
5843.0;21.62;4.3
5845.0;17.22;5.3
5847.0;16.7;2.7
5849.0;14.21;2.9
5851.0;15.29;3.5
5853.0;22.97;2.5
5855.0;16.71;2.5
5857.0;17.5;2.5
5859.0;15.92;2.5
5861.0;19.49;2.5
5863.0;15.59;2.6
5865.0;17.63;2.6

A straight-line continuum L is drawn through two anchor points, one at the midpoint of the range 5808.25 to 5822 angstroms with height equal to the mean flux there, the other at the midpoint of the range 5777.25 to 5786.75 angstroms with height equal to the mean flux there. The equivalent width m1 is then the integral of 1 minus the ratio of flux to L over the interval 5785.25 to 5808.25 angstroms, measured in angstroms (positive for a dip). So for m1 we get -0.8 angstroms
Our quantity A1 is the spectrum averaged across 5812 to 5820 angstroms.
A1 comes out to 16.4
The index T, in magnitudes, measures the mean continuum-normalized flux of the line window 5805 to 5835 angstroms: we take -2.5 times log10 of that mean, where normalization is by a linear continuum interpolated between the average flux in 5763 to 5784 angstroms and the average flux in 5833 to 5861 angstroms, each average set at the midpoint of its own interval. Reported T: -0.04 mag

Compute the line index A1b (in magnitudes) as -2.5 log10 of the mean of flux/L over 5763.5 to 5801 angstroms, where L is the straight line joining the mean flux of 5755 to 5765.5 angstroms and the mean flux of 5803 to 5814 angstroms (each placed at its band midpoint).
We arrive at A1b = 0.04 mag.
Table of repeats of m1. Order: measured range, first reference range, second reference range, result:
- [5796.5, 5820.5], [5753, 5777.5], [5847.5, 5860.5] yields -0.4 angstroms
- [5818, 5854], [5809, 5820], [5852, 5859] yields -0.2 angstroms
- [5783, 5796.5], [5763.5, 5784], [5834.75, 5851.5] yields 0.6 angstroms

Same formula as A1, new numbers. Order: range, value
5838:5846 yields 19.5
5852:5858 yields 19.1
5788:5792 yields 17.6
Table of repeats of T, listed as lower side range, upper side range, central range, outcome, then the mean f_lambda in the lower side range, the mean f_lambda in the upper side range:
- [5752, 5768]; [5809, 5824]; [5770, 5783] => 0.00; 16.8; 17.6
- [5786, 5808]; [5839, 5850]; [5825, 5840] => -0.05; 17.2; 17.8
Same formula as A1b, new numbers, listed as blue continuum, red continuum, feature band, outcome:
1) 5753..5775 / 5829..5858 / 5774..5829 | 0.03 mag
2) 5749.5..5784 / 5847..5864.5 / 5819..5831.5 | -0.10 mag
